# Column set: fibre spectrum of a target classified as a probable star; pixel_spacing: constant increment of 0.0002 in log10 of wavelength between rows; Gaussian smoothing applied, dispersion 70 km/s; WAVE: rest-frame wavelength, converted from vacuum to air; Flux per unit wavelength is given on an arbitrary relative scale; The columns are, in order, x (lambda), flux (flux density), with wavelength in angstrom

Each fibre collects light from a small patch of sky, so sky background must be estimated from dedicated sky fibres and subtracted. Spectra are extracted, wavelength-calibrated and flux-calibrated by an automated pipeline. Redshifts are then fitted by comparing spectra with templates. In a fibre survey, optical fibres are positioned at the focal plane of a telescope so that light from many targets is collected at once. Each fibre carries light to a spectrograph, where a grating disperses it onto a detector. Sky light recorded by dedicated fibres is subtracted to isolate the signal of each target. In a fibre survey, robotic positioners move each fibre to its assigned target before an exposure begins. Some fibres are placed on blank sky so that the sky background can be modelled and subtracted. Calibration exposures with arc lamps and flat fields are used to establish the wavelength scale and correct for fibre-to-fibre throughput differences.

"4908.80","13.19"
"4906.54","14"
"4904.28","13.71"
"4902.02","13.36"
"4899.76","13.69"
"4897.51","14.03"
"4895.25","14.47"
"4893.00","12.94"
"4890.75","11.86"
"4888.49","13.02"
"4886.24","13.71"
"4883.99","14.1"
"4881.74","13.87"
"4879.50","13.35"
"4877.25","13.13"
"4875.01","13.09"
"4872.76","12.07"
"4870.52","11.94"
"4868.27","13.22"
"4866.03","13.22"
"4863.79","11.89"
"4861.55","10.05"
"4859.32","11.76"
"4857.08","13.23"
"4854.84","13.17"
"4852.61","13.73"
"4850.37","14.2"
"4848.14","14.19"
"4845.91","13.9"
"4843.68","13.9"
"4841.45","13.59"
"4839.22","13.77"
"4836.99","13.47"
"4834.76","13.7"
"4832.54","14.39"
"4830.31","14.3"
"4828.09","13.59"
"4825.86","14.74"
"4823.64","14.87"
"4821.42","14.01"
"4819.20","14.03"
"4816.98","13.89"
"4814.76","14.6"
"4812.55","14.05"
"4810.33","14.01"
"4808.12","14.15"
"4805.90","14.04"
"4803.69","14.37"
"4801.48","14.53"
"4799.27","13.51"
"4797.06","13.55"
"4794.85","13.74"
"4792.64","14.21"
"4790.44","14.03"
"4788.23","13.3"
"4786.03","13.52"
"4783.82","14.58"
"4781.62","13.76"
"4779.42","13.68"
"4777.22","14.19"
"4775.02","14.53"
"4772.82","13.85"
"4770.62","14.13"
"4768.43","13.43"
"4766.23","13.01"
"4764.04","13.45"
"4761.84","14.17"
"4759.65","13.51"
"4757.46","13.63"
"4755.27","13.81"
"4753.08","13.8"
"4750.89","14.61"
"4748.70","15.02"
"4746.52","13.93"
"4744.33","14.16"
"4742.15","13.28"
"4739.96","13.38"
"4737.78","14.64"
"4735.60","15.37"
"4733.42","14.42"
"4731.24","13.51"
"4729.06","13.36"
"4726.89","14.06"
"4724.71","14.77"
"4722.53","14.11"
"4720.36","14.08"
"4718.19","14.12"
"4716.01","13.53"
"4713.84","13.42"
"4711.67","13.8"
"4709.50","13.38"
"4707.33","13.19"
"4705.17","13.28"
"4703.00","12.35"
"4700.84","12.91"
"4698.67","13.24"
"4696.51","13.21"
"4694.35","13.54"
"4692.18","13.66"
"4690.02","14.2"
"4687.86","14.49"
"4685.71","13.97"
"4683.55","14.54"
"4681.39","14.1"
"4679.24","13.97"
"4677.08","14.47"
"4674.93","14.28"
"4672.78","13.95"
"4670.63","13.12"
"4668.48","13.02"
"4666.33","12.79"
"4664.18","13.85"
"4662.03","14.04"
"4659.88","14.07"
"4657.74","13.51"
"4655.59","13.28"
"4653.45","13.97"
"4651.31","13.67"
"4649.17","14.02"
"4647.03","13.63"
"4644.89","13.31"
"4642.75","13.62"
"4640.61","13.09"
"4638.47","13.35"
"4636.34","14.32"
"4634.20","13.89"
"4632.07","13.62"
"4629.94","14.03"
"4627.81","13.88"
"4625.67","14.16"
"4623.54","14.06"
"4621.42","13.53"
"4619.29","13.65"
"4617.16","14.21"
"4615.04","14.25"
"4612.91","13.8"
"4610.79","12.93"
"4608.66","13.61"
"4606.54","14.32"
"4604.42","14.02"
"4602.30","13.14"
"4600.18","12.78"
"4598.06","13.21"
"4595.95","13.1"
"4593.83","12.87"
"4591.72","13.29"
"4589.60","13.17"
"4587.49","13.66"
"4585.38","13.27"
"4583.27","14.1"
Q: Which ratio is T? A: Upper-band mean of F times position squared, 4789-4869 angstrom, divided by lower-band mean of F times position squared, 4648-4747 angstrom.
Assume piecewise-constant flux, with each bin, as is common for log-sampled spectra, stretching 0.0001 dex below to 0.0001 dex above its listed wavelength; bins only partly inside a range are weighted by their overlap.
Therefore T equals 1.05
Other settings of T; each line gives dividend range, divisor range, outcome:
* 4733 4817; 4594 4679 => 1.09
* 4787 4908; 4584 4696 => 1.08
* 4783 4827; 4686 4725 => 1.08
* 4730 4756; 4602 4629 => 1.08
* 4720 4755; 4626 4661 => 1.07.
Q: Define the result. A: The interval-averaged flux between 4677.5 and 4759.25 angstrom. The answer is 13.9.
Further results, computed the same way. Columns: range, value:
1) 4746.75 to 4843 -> 14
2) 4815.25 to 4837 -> 14.1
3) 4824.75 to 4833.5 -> 14.2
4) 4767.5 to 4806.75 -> 13.9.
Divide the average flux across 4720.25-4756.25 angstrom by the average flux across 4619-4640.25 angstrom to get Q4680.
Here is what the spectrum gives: 1.0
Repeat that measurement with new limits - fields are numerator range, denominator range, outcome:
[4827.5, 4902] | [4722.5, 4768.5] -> 0.95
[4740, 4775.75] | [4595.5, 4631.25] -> 1.01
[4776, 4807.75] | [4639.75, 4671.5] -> 1.03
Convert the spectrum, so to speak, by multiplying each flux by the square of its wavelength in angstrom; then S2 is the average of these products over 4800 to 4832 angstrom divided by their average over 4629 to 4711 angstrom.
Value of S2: 1.1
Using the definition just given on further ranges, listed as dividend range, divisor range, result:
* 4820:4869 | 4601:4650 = 1.08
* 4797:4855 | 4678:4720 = 1.09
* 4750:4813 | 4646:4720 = 1.06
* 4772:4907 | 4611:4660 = 1.08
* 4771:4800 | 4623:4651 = 1.08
